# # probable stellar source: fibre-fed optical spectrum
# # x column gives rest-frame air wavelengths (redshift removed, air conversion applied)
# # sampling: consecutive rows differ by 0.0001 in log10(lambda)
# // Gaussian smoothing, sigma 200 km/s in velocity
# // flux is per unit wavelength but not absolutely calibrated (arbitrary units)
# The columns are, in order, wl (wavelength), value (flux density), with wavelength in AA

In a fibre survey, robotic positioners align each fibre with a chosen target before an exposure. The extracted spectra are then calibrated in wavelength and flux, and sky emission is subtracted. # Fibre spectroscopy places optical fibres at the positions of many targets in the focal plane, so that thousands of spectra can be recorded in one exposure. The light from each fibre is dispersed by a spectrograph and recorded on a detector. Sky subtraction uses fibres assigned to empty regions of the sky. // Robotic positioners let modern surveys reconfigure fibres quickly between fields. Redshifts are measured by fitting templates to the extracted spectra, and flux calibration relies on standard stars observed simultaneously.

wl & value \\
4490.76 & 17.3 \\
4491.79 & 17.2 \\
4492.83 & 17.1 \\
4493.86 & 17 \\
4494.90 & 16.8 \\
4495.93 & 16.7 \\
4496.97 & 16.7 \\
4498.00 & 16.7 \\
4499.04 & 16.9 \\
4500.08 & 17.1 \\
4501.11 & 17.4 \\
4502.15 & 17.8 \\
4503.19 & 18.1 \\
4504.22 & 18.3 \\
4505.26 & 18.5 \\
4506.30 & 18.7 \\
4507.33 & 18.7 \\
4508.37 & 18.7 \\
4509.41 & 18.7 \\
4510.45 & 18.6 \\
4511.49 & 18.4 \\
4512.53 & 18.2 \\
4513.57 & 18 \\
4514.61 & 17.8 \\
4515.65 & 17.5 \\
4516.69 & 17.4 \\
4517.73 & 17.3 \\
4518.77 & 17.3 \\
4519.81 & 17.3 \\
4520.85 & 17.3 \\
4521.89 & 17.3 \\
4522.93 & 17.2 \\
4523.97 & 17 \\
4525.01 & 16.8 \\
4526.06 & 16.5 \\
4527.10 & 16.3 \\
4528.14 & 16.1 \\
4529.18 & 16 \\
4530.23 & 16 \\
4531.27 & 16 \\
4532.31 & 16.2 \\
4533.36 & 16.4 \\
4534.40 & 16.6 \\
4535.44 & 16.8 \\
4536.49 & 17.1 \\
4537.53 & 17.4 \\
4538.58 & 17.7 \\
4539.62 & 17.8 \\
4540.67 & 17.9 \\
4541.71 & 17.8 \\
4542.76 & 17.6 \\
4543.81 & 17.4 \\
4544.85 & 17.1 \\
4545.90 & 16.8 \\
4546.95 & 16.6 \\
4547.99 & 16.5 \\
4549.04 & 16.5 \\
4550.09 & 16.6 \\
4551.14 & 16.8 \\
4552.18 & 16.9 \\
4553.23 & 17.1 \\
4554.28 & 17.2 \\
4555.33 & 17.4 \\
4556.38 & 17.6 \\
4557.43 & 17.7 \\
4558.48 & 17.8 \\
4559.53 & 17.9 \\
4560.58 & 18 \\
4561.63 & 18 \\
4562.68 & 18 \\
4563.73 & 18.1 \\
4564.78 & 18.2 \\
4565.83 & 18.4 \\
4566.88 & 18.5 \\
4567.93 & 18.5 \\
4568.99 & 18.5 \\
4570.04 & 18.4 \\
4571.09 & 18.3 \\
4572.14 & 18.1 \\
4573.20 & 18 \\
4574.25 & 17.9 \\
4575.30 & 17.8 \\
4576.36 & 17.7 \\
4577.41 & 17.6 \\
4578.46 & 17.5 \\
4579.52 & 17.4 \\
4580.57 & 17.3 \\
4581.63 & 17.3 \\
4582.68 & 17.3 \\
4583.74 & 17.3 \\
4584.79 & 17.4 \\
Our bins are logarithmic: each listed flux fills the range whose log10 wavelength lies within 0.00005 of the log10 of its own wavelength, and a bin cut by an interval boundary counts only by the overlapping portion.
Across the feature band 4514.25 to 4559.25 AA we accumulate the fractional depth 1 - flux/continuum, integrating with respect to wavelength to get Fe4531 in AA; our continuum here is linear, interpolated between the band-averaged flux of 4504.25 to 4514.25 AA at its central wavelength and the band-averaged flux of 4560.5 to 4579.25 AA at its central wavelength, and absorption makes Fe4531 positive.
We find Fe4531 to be 3.1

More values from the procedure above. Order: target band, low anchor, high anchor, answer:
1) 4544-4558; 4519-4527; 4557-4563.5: 0.6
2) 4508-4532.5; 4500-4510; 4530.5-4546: 0.7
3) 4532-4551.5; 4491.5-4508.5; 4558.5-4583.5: 0.8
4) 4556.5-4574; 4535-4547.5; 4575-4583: -0.7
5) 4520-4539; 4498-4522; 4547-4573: 1.2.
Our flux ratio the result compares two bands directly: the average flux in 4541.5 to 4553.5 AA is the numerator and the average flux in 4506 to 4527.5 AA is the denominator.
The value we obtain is 0.96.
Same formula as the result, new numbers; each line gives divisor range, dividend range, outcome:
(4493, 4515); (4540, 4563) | 0.97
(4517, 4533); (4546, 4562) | 1.03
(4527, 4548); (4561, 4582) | 1.06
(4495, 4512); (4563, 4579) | 1.01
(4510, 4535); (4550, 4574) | 1.05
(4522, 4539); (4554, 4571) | 1.08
